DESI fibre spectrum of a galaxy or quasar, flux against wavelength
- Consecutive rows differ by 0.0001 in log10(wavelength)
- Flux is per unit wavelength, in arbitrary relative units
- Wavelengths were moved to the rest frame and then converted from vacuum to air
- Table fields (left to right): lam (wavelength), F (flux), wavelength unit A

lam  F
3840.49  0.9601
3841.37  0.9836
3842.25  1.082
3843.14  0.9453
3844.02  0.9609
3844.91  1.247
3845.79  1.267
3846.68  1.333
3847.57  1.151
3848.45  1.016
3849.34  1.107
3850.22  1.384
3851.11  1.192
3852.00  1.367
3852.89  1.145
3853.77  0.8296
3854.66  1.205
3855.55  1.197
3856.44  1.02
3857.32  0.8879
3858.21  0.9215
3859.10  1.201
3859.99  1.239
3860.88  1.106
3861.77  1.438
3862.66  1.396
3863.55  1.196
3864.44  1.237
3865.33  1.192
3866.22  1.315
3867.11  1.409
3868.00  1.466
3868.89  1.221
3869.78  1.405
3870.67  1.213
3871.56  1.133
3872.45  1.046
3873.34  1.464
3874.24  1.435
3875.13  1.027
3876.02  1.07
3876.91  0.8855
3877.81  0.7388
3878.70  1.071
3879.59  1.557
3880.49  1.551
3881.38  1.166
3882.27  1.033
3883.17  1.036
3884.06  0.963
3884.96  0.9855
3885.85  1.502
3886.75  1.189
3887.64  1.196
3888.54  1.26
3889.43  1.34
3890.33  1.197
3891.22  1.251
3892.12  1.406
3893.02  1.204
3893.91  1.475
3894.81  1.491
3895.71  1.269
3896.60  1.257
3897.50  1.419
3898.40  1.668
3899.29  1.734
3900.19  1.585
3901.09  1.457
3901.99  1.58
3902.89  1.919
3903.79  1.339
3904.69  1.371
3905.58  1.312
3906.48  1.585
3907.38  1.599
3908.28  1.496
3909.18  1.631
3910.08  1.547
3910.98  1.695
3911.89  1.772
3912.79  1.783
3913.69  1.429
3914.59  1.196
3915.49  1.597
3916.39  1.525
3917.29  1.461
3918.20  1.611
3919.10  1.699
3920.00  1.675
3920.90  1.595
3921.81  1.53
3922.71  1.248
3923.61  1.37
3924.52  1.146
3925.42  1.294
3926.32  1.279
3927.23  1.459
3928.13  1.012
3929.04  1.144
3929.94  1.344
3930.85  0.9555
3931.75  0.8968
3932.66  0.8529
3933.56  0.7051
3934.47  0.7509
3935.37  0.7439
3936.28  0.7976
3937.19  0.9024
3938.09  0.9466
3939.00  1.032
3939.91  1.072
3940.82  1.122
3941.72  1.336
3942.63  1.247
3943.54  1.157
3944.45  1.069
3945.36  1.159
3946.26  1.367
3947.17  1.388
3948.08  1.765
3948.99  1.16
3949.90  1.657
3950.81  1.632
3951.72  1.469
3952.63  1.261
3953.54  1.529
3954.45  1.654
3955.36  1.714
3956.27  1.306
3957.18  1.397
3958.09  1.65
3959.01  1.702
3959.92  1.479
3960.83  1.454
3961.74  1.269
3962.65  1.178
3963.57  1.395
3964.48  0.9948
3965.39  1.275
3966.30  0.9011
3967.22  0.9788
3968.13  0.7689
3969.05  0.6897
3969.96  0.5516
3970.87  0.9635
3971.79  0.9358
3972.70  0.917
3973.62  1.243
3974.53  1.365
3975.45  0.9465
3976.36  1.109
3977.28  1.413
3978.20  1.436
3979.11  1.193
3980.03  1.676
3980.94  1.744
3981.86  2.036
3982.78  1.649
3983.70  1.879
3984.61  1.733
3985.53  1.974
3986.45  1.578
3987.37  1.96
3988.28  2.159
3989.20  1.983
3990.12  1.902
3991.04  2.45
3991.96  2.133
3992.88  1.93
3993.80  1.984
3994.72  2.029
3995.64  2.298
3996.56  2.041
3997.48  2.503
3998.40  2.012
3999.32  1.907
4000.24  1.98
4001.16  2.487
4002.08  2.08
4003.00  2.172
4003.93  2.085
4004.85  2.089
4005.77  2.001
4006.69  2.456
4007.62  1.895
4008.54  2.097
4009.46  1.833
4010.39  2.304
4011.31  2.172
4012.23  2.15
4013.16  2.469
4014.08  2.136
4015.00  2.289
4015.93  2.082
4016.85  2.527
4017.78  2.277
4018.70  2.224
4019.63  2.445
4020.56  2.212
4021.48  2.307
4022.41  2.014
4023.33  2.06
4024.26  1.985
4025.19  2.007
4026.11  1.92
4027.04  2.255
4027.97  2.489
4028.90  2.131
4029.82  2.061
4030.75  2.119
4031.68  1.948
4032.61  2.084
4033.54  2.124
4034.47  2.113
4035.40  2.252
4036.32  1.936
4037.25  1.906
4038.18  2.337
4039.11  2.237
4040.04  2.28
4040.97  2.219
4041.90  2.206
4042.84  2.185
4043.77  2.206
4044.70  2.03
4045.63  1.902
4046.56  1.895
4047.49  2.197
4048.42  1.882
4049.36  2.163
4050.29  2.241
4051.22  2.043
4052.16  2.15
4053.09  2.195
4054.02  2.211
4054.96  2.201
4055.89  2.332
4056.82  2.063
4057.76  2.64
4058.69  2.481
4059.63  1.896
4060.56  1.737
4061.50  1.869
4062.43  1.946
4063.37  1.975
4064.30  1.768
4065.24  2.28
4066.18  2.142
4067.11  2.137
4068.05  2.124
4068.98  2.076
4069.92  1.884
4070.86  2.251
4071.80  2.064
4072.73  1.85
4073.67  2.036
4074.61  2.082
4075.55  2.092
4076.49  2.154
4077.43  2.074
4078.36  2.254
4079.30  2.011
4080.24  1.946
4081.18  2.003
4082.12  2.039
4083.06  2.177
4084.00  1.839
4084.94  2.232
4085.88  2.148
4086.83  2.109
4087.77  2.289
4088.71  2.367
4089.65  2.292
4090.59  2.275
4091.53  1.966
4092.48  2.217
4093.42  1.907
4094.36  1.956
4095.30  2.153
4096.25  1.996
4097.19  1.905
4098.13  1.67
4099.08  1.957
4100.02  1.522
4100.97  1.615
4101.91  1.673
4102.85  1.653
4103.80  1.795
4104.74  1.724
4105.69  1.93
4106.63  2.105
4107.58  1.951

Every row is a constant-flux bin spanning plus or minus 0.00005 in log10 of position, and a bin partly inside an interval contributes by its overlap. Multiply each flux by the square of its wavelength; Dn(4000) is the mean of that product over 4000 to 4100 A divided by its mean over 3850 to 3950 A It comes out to 1.78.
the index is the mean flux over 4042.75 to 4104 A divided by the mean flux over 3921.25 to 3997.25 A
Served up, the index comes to 1.5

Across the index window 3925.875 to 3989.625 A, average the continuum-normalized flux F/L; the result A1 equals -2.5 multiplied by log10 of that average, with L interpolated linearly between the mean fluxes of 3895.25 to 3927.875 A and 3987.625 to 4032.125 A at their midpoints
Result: 0.367 mag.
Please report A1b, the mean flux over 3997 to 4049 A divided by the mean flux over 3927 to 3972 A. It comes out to 1.81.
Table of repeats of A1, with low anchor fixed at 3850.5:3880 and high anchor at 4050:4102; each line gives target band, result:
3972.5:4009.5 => -0.092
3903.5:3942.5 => 0.097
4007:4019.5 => -0.214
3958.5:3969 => 0.311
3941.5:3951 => 0.133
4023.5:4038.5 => -0.122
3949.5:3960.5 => 0.018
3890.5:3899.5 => -0.072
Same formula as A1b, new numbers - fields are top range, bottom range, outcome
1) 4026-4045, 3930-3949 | 2.01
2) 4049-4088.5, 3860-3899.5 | 1.67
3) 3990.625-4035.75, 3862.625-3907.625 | 1.65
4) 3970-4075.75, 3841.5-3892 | 1.70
